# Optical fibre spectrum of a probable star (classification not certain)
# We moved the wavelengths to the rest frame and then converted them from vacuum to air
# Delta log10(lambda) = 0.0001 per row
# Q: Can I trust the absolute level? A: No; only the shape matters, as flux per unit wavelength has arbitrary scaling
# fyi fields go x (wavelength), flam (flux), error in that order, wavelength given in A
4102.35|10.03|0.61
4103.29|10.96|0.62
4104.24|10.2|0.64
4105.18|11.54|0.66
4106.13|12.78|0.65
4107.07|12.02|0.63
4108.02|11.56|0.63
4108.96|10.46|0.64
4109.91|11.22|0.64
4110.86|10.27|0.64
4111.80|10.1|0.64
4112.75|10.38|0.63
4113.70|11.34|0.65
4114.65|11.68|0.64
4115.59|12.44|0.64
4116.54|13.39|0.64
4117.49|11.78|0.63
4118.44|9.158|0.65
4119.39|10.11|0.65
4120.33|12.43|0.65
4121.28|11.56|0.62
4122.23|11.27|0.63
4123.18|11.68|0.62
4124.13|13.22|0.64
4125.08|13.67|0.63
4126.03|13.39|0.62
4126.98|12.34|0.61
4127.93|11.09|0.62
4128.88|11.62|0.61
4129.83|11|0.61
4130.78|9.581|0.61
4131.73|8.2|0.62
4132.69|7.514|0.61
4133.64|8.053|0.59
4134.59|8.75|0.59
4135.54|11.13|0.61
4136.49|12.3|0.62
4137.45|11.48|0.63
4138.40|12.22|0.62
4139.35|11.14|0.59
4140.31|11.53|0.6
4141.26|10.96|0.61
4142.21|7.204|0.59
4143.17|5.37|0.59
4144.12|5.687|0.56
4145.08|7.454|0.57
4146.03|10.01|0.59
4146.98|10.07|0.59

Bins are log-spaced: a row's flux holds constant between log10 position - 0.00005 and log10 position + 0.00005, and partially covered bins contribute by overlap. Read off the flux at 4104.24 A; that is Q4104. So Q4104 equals 10.2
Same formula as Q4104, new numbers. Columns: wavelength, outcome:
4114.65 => 11.68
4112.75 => 10.38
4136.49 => 12.3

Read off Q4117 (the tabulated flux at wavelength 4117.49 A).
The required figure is 11.78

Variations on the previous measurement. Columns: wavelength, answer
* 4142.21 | 7.204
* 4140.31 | 11.53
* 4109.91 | 11.22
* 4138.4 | 12.22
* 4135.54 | 11.13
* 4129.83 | 11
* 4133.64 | 8.053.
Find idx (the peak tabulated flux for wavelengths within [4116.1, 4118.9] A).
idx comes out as 13.39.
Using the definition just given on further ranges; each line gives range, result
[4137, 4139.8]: 12.22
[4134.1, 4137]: 12.3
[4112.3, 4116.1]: 12.44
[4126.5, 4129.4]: 12.34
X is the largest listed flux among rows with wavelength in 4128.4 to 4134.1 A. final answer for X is 11.62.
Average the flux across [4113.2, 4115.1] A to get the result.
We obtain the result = 11.5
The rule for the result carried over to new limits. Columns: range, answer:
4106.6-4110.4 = 11.3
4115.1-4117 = 12.9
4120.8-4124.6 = 11.9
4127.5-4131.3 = 10.8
